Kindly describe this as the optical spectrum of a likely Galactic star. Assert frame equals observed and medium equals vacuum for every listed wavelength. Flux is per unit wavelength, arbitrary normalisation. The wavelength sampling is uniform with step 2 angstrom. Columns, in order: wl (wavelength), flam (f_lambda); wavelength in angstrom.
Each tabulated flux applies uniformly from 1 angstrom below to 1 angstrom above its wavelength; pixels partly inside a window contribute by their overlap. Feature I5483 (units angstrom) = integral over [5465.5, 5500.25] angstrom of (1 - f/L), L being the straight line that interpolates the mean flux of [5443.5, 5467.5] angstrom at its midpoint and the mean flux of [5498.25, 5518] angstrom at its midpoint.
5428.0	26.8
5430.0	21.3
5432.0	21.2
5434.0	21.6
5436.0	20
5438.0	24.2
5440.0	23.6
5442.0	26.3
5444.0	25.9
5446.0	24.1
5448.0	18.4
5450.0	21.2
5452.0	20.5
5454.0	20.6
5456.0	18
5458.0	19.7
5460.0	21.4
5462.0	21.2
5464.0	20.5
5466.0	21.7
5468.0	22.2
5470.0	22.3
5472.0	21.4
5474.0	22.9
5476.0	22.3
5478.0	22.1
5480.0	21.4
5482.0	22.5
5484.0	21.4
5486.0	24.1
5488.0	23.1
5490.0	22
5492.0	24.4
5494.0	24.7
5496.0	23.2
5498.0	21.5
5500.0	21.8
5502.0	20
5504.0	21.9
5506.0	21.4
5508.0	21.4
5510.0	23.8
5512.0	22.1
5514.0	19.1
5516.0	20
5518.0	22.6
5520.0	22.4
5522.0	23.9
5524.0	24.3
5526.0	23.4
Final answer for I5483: -2.2 angstrom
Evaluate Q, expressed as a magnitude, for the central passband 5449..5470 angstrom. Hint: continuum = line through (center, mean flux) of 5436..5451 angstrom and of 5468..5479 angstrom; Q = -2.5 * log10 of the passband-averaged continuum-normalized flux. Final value 0.09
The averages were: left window 23.2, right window 22.2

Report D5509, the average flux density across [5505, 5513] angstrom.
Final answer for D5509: 22.2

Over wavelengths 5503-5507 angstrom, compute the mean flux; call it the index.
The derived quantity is 21.6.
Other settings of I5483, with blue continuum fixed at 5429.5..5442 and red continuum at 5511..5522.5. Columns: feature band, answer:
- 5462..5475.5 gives 0.1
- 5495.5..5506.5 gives 0.1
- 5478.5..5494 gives -0.7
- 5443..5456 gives 0.4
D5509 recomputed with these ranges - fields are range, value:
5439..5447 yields 25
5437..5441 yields 23.9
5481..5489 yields 22.8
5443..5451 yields 22.4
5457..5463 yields 20.8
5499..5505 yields 21.2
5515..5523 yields 22.2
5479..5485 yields 21.8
